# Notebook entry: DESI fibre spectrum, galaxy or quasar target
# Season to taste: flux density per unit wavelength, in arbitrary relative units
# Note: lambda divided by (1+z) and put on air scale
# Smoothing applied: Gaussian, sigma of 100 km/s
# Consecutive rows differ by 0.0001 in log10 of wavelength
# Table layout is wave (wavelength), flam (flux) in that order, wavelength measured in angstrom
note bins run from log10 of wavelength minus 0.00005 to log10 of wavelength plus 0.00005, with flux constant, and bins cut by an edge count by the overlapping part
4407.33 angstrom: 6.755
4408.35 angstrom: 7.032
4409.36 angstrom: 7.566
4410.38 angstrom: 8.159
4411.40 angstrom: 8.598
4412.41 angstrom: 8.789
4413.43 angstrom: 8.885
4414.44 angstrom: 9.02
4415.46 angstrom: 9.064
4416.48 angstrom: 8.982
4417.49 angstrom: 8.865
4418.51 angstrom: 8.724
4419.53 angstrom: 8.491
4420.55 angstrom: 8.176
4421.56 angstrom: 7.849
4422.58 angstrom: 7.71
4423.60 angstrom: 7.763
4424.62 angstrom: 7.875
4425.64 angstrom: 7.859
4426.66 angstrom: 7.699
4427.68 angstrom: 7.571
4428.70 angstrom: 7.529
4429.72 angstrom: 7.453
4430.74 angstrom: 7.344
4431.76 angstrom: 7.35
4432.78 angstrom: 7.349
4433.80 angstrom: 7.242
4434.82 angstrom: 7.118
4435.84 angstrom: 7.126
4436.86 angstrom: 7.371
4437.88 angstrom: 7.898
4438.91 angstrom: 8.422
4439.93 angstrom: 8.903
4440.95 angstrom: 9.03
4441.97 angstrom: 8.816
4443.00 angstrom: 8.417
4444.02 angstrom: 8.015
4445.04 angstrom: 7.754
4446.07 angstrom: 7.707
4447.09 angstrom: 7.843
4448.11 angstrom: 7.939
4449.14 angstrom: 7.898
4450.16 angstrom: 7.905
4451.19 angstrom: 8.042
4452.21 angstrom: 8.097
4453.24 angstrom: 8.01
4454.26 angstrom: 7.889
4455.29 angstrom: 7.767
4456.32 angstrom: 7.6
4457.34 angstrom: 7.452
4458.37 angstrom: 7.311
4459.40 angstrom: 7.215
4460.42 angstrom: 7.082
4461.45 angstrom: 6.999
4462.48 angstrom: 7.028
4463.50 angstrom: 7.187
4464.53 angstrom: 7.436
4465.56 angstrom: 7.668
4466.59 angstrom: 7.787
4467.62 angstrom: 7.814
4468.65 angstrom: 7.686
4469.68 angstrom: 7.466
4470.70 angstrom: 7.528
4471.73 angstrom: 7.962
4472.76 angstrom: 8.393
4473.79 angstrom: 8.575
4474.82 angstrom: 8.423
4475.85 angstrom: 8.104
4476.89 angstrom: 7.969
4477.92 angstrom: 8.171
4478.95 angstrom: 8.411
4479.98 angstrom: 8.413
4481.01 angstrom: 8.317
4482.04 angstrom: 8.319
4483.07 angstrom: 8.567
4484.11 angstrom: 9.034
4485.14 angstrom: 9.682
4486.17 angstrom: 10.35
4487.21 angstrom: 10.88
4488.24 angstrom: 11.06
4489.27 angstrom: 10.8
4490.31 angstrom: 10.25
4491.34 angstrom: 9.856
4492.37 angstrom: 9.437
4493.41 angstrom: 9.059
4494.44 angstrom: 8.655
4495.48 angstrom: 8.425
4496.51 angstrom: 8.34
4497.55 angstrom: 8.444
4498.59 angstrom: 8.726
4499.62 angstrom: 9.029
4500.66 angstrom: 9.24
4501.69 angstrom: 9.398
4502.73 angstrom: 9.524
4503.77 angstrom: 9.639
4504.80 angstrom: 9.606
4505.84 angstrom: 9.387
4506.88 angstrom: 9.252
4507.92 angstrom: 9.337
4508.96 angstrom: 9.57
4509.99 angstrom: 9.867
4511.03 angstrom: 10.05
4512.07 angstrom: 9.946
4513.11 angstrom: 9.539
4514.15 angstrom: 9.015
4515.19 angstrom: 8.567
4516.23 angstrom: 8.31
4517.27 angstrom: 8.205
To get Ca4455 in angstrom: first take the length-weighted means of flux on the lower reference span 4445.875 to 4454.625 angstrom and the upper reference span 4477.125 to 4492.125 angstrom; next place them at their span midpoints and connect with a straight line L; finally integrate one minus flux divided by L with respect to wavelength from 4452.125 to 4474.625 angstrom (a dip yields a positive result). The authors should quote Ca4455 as 2.3 angstrom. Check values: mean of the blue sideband 7.94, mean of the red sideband 9.42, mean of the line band 7.64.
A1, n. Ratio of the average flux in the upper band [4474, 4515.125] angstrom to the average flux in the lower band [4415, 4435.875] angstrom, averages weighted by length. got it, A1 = 1.17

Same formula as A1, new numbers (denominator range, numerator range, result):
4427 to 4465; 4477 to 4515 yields 1.21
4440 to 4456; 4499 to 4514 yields 1.18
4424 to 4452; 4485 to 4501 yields 1.21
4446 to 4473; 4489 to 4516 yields 1.22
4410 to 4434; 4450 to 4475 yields 0.95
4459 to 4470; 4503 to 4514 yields 1.30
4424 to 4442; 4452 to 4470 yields 0.97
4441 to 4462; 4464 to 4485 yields 1.04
